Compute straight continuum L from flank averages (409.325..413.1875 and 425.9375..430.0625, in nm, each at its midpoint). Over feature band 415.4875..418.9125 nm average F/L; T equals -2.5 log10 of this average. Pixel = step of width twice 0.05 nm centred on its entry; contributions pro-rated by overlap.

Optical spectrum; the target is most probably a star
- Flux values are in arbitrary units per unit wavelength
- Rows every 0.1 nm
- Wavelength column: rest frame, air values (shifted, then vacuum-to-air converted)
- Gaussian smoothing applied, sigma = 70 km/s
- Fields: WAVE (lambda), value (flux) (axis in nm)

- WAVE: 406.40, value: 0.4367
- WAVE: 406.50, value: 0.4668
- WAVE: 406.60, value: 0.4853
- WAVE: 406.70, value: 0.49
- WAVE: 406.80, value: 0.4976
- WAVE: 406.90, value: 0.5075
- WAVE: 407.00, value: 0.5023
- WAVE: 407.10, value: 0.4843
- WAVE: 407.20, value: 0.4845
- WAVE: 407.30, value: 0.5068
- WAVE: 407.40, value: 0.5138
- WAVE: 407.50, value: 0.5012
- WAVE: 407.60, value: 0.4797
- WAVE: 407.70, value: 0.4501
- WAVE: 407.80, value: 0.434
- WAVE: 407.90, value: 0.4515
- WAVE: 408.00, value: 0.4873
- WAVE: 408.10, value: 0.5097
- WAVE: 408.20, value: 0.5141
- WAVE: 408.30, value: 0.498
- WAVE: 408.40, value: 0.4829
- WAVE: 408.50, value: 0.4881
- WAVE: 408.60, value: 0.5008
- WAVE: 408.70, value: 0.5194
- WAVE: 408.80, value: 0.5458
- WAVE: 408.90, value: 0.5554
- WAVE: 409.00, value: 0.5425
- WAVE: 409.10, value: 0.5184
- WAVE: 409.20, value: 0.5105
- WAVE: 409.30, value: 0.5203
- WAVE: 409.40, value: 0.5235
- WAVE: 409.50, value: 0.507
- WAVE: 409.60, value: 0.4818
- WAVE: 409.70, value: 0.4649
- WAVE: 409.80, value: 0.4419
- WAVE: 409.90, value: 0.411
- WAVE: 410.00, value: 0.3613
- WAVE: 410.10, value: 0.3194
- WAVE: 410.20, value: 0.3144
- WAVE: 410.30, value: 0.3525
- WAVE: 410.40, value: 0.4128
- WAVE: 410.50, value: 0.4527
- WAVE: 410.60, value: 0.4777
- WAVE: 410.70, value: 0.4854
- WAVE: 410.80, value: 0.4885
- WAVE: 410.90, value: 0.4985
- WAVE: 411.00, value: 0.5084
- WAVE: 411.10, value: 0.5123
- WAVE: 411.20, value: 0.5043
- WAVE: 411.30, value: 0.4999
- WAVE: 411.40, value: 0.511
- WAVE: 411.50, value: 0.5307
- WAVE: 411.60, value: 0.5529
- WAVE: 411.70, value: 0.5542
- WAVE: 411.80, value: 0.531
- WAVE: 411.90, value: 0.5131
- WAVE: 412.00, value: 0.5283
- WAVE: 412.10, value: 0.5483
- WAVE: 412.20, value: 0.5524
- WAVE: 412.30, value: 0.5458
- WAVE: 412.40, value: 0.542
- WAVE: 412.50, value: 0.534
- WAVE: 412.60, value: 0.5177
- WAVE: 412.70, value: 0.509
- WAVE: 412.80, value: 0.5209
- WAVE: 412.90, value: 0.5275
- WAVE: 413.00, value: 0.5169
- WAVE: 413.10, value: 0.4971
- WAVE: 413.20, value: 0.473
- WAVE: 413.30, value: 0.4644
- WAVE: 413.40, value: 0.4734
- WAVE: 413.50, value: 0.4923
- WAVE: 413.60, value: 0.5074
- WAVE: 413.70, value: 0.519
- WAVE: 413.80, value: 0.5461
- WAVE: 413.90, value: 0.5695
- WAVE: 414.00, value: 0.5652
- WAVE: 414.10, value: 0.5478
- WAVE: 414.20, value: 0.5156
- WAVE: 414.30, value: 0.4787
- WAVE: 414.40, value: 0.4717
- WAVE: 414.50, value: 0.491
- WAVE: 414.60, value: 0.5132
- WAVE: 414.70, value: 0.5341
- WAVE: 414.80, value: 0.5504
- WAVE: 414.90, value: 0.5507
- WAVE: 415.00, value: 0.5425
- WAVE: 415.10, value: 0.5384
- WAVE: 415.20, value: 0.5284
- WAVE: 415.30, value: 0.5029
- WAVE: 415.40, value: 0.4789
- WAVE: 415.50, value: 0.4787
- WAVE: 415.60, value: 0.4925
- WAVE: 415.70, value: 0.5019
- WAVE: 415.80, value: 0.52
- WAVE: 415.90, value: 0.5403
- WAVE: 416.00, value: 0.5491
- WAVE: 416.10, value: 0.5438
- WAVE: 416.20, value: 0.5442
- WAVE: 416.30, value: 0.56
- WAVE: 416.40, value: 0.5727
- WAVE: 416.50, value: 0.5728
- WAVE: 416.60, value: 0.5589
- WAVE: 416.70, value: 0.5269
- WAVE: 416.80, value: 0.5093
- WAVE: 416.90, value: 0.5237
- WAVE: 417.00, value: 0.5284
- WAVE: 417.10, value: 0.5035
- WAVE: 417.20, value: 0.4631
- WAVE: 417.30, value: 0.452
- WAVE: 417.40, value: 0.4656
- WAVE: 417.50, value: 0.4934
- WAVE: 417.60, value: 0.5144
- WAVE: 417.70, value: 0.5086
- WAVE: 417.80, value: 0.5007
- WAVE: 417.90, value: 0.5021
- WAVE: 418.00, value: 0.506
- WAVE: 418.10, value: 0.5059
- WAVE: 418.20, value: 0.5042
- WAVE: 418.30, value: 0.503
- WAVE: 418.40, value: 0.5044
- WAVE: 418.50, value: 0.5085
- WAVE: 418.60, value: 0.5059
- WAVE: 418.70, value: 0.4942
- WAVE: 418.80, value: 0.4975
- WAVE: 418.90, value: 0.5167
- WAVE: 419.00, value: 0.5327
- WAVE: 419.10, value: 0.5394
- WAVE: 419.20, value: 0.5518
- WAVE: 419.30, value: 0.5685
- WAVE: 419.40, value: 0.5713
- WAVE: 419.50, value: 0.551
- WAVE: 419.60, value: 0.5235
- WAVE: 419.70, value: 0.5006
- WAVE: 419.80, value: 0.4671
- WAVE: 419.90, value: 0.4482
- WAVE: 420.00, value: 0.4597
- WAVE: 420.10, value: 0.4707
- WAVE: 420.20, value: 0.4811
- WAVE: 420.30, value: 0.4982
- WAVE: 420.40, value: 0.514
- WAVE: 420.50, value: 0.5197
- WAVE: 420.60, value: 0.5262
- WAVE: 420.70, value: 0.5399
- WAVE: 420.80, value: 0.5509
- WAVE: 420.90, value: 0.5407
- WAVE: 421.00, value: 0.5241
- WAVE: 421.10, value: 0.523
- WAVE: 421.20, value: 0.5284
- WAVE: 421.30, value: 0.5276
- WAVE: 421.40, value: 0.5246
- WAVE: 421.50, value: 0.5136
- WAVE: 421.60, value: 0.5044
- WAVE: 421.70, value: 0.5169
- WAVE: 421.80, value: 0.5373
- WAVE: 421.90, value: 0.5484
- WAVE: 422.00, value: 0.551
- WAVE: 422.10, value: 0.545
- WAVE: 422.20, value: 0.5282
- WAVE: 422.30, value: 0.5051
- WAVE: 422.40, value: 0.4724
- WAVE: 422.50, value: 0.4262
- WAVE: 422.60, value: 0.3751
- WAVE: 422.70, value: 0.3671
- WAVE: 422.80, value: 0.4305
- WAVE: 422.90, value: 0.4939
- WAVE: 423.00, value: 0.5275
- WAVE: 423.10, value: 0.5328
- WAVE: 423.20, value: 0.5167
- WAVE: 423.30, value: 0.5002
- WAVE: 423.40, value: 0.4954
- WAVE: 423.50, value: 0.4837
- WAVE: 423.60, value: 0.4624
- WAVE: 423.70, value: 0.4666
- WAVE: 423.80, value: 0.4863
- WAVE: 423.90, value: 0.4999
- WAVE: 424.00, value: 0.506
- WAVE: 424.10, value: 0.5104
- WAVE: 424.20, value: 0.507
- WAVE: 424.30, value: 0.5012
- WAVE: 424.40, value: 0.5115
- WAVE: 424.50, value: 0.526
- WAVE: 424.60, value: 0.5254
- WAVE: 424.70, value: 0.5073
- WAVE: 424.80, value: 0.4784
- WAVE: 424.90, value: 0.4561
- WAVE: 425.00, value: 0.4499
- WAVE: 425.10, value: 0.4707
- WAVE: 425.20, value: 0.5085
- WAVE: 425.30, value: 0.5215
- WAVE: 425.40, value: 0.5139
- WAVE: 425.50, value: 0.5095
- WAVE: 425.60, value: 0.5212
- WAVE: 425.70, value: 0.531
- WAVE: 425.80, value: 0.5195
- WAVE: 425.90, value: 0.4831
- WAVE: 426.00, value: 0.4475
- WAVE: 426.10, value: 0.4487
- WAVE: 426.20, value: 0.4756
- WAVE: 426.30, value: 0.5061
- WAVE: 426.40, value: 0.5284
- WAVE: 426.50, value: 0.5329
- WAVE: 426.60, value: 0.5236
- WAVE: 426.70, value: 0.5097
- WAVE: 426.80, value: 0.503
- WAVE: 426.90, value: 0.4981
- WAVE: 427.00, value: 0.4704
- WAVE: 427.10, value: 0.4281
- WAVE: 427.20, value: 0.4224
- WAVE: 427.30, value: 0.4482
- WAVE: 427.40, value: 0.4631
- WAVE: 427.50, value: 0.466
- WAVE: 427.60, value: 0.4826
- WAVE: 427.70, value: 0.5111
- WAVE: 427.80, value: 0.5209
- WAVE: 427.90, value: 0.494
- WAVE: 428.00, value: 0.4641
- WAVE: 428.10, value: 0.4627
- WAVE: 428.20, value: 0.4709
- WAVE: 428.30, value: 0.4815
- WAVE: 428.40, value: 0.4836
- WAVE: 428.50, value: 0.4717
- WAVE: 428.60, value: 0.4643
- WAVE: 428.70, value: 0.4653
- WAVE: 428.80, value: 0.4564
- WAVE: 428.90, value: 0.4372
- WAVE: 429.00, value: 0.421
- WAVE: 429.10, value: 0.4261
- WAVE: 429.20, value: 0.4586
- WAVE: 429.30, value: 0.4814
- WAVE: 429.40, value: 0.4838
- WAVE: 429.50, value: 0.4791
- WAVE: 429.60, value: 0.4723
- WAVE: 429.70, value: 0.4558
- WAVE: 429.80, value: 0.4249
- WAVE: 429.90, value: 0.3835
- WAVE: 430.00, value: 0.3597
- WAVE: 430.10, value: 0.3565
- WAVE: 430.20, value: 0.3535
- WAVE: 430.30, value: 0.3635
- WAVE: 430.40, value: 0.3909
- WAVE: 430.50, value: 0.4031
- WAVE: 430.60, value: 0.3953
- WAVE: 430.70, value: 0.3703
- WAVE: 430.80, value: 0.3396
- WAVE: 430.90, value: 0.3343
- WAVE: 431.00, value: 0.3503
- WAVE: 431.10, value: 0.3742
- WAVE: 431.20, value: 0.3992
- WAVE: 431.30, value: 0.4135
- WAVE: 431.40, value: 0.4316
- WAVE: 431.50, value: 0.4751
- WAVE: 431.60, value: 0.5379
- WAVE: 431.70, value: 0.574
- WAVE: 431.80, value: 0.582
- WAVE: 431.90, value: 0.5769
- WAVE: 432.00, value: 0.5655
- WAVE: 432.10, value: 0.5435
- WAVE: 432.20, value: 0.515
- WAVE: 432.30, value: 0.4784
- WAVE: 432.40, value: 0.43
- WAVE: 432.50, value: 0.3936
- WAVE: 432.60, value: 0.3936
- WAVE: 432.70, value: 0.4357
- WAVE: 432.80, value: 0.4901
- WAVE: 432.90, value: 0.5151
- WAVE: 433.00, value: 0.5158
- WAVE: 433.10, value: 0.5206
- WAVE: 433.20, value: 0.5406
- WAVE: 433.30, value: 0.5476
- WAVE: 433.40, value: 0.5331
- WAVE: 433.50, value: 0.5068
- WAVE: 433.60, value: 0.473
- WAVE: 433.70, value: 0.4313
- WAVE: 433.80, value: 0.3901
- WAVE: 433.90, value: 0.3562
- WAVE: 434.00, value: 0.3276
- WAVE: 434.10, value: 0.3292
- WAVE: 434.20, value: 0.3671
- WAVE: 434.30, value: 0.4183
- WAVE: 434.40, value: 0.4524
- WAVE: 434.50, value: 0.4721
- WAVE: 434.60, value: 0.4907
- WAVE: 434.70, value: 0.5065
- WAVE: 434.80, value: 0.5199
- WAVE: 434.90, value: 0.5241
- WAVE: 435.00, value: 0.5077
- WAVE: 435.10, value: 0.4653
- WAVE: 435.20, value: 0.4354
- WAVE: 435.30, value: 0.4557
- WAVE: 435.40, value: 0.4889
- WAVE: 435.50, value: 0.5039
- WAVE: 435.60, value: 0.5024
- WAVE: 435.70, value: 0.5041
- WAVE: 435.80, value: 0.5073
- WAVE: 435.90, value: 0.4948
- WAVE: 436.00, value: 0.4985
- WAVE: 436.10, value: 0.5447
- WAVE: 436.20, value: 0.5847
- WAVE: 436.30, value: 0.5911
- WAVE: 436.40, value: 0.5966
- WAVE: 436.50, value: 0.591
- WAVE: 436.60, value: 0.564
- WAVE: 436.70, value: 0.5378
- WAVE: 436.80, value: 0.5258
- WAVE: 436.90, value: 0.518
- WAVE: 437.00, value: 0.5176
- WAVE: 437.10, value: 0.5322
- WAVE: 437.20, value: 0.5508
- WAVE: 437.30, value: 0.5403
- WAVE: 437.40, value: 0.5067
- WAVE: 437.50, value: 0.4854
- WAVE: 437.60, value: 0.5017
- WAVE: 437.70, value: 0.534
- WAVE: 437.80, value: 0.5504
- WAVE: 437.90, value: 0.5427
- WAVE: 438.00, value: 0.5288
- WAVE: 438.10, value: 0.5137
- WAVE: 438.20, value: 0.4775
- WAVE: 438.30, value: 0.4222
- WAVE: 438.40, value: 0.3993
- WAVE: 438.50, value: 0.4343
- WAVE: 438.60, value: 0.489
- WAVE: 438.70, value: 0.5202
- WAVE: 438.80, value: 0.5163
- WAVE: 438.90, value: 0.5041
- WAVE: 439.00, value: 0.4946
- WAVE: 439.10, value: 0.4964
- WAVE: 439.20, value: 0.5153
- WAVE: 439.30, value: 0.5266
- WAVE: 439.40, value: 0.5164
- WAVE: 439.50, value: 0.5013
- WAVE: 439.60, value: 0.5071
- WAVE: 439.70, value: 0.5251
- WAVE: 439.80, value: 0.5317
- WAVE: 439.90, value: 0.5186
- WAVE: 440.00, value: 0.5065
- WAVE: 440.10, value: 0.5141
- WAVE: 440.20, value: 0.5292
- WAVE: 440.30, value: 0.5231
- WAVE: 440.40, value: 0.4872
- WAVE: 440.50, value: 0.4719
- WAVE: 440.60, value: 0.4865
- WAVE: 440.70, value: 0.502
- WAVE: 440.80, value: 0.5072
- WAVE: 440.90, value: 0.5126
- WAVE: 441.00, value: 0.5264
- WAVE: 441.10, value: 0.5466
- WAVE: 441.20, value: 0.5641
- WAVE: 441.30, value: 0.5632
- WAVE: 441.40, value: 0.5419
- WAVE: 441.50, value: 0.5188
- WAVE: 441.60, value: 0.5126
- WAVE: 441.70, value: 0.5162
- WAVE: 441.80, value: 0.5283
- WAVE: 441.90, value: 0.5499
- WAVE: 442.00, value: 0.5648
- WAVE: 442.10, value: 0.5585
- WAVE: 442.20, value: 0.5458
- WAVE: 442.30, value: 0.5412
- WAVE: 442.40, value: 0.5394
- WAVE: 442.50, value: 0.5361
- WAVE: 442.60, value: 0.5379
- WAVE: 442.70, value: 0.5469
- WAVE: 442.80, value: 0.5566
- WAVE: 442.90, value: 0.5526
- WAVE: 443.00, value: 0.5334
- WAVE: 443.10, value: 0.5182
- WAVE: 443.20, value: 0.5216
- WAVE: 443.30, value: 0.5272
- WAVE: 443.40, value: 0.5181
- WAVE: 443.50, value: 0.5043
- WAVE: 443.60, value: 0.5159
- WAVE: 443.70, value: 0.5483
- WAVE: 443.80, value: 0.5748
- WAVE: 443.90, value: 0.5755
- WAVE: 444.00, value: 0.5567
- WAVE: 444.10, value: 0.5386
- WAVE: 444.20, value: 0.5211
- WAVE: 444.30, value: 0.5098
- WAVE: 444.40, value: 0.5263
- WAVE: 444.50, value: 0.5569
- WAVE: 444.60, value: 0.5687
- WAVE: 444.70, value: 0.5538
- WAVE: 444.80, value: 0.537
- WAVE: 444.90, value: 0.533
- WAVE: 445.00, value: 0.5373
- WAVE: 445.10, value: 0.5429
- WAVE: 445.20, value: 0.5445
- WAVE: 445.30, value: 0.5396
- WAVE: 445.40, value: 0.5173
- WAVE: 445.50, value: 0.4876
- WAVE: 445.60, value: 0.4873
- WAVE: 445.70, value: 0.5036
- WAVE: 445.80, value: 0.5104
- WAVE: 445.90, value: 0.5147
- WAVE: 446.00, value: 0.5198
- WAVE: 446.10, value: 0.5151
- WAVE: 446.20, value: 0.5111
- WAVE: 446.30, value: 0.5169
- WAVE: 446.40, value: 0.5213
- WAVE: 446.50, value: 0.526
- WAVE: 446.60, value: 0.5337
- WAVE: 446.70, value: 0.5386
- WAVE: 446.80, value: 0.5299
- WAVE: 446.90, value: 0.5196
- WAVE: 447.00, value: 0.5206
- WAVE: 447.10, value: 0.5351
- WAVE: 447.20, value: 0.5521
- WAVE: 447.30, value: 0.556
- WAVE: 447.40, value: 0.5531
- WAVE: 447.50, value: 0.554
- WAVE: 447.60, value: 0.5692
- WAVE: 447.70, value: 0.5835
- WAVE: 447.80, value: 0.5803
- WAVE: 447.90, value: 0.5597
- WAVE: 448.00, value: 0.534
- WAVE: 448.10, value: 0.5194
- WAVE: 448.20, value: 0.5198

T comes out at -0.07 mag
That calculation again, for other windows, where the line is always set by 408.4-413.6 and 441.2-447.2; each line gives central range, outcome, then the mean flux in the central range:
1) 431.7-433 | 0.046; 0.497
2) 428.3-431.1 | 0.227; 0.418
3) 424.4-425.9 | 0.017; 0.502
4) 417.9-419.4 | -0.034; 0.518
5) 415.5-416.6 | -0.081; 0.538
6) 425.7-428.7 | 0.065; 0.483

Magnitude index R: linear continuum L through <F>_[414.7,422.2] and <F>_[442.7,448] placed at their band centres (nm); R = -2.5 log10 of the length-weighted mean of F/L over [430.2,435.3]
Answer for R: 0.165 mag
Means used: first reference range 0.519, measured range 0.453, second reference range 0.535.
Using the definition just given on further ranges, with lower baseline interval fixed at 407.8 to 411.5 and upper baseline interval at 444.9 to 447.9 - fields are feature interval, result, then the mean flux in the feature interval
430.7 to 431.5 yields 0.31 mag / 0.383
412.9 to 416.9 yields -0.08 mag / 0.522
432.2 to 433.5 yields 0.06 mag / 0.485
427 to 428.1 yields 0.08 mag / 0.47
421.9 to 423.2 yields 0.03 mag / 0.484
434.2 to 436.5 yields 0.03 mag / 0.502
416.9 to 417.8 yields -0.01 mag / 0.493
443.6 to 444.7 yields -0.04 mag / 0.547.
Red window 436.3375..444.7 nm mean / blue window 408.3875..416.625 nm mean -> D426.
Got 1.0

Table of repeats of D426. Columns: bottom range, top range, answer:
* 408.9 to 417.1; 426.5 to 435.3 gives 0.90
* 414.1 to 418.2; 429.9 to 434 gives 0.87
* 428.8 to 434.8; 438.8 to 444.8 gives 1.19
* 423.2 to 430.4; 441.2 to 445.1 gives 1.14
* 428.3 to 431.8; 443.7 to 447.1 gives 1.24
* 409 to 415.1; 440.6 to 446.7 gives 1.07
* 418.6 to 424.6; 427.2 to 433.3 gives 0.90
